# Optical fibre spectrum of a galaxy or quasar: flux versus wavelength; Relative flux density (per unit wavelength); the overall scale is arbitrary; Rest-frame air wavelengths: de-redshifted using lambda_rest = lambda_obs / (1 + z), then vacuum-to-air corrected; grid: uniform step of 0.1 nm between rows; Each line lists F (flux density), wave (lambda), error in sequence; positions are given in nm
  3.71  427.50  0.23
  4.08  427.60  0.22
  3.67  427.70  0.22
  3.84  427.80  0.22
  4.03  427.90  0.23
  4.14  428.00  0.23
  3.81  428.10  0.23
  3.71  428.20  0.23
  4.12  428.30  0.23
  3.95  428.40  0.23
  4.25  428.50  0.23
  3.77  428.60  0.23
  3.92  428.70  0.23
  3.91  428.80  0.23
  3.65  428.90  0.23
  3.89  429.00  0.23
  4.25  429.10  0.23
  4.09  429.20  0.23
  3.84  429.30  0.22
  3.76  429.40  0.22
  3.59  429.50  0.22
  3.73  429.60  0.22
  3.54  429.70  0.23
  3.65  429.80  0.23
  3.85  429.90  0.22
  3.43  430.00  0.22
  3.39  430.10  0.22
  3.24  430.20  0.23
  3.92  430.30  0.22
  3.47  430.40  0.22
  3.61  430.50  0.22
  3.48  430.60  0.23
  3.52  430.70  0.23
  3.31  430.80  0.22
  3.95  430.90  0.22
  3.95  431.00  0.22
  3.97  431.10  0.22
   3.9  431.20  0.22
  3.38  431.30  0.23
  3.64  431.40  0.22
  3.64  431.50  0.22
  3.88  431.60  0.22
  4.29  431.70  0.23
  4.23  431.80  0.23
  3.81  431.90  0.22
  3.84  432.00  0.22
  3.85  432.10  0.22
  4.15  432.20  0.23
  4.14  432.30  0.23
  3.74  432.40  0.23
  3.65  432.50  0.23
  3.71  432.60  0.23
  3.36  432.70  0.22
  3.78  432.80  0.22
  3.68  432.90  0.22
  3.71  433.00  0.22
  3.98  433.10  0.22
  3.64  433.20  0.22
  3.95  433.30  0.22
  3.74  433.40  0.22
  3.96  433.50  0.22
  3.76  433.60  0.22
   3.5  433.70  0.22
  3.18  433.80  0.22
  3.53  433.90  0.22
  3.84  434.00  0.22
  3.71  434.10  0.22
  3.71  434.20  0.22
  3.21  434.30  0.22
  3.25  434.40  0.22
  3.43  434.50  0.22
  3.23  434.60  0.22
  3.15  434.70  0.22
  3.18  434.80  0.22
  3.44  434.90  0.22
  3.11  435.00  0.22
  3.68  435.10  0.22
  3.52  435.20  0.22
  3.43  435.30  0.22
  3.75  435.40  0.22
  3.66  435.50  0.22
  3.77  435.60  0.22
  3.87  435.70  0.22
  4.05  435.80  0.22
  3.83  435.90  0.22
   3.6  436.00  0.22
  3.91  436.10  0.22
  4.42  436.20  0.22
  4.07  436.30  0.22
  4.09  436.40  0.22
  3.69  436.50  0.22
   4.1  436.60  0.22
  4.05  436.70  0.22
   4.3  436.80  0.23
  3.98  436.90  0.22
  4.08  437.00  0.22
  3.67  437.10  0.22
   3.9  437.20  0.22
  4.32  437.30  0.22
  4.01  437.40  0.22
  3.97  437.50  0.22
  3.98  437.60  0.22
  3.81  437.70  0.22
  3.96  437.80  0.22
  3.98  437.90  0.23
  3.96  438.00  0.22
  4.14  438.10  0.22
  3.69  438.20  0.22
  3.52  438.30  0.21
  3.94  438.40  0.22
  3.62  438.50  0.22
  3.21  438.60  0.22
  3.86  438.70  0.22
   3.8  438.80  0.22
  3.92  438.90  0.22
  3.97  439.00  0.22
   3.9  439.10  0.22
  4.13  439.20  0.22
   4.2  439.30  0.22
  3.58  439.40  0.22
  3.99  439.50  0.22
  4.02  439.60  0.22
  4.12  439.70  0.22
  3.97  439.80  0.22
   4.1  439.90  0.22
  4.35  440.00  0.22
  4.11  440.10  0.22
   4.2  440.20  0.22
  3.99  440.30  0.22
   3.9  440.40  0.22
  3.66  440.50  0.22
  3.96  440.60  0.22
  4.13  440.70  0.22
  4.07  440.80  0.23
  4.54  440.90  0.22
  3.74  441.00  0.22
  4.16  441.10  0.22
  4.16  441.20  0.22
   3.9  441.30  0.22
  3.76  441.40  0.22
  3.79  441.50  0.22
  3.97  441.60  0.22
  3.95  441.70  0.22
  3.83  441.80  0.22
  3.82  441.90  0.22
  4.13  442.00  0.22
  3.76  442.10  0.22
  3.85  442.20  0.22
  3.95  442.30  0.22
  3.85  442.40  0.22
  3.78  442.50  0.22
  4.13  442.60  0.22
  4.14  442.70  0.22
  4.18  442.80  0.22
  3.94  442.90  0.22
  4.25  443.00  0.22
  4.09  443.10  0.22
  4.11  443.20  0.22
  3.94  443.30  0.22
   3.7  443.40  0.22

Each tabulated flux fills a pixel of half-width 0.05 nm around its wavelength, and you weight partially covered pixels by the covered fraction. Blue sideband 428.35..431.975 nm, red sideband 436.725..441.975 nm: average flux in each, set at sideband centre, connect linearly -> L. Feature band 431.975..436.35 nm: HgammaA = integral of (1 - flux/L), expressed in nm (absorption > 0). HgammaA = 0.20 nm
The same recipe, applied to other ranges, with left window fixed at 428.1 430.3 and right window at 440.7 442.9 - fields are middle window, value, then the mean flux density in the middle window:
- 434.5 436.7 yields 0.11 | 3.69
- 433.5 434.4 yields 0.07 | 3.56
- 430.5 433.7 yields 0.04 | 3.79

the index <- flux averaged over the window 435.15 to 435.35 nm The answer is 3.48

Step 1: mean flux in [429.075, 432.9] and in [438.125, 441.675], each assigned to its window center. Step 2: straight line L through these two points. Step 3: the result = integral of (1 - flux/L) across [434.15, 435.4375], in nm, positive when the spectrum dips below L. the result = 0.15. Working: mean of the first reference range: 3.75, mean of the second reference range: 3.94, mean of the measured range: 3.39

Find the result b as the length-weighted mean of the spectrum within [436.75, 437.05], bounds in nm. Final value 4.12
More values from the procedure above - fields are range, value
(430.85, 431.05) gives 3.95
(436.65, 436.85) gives 4.18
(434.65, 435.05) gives 3.22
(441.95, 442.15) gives 3.94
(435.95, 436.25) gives 3.98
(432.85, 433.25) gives 3.75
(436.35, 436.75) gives 3.98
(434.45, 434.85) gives 3.25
